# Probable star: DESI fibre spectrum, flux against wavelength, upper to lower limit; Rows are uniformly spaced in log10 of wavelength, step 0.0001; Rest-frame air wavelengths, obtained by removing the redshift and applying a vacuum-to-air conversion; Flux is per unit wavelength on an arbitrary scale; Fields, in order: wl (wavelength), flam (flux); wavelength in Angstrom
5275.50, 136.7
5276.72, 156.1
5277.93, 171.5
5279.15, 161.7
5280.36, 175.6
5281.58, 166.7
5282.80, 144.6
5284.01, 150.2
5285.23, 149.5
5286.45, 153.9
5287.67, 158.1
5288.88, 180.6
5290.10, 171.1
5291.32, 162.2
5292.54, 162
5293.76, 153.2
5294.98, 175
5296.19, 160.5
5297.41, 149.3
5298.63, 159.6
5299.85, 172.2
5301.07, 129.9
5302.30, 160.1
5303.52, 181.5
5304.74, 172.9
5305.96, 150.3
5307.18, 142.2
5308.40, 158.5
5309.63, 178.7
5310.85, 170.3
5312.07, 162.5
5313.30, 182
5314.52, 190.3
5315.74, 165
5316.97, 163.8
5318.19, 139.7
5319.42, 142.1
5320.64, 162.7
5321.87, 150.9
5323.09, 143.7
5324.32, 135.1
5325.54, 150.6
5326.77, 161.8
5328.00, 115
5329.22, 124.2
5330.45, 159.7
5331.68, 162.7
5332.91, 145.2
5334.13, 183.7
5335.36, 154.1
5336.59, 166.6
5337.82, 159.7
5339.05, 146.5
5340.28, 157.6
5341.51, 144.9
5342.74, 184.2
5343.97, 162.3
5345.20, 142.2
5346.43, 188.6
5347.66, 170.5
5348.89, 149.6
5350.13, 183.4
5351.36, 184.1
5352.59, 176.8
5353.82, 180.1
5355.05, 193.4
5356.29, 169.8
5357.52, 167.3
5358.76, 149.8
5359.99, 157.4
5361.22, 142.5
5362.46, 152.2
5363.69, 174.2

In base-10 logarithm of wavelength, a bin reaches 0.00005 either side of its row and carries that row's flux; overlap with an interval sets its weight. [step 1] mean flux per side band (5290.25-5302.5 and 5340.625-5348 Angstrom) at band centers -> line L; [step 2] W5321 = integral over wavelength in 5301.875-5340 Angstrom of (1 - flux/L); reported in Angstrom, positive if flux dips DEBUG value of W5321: 1.0 Angstrom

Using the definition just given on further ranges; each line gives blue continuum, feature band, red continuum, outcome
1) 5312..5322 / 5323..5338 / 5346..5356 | 1.6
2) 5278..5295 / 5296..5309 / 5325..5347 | 0.2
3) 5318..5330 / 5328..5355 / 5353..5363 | -1.5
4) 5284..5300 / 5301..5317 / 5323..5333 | -1.4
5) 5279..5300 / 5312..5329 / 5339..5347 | 0.8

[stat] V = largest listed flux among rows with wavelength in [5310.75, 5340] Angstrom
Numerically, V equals 190.3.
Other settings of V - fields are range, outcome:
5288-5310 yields 181.5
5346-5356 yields 193.4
